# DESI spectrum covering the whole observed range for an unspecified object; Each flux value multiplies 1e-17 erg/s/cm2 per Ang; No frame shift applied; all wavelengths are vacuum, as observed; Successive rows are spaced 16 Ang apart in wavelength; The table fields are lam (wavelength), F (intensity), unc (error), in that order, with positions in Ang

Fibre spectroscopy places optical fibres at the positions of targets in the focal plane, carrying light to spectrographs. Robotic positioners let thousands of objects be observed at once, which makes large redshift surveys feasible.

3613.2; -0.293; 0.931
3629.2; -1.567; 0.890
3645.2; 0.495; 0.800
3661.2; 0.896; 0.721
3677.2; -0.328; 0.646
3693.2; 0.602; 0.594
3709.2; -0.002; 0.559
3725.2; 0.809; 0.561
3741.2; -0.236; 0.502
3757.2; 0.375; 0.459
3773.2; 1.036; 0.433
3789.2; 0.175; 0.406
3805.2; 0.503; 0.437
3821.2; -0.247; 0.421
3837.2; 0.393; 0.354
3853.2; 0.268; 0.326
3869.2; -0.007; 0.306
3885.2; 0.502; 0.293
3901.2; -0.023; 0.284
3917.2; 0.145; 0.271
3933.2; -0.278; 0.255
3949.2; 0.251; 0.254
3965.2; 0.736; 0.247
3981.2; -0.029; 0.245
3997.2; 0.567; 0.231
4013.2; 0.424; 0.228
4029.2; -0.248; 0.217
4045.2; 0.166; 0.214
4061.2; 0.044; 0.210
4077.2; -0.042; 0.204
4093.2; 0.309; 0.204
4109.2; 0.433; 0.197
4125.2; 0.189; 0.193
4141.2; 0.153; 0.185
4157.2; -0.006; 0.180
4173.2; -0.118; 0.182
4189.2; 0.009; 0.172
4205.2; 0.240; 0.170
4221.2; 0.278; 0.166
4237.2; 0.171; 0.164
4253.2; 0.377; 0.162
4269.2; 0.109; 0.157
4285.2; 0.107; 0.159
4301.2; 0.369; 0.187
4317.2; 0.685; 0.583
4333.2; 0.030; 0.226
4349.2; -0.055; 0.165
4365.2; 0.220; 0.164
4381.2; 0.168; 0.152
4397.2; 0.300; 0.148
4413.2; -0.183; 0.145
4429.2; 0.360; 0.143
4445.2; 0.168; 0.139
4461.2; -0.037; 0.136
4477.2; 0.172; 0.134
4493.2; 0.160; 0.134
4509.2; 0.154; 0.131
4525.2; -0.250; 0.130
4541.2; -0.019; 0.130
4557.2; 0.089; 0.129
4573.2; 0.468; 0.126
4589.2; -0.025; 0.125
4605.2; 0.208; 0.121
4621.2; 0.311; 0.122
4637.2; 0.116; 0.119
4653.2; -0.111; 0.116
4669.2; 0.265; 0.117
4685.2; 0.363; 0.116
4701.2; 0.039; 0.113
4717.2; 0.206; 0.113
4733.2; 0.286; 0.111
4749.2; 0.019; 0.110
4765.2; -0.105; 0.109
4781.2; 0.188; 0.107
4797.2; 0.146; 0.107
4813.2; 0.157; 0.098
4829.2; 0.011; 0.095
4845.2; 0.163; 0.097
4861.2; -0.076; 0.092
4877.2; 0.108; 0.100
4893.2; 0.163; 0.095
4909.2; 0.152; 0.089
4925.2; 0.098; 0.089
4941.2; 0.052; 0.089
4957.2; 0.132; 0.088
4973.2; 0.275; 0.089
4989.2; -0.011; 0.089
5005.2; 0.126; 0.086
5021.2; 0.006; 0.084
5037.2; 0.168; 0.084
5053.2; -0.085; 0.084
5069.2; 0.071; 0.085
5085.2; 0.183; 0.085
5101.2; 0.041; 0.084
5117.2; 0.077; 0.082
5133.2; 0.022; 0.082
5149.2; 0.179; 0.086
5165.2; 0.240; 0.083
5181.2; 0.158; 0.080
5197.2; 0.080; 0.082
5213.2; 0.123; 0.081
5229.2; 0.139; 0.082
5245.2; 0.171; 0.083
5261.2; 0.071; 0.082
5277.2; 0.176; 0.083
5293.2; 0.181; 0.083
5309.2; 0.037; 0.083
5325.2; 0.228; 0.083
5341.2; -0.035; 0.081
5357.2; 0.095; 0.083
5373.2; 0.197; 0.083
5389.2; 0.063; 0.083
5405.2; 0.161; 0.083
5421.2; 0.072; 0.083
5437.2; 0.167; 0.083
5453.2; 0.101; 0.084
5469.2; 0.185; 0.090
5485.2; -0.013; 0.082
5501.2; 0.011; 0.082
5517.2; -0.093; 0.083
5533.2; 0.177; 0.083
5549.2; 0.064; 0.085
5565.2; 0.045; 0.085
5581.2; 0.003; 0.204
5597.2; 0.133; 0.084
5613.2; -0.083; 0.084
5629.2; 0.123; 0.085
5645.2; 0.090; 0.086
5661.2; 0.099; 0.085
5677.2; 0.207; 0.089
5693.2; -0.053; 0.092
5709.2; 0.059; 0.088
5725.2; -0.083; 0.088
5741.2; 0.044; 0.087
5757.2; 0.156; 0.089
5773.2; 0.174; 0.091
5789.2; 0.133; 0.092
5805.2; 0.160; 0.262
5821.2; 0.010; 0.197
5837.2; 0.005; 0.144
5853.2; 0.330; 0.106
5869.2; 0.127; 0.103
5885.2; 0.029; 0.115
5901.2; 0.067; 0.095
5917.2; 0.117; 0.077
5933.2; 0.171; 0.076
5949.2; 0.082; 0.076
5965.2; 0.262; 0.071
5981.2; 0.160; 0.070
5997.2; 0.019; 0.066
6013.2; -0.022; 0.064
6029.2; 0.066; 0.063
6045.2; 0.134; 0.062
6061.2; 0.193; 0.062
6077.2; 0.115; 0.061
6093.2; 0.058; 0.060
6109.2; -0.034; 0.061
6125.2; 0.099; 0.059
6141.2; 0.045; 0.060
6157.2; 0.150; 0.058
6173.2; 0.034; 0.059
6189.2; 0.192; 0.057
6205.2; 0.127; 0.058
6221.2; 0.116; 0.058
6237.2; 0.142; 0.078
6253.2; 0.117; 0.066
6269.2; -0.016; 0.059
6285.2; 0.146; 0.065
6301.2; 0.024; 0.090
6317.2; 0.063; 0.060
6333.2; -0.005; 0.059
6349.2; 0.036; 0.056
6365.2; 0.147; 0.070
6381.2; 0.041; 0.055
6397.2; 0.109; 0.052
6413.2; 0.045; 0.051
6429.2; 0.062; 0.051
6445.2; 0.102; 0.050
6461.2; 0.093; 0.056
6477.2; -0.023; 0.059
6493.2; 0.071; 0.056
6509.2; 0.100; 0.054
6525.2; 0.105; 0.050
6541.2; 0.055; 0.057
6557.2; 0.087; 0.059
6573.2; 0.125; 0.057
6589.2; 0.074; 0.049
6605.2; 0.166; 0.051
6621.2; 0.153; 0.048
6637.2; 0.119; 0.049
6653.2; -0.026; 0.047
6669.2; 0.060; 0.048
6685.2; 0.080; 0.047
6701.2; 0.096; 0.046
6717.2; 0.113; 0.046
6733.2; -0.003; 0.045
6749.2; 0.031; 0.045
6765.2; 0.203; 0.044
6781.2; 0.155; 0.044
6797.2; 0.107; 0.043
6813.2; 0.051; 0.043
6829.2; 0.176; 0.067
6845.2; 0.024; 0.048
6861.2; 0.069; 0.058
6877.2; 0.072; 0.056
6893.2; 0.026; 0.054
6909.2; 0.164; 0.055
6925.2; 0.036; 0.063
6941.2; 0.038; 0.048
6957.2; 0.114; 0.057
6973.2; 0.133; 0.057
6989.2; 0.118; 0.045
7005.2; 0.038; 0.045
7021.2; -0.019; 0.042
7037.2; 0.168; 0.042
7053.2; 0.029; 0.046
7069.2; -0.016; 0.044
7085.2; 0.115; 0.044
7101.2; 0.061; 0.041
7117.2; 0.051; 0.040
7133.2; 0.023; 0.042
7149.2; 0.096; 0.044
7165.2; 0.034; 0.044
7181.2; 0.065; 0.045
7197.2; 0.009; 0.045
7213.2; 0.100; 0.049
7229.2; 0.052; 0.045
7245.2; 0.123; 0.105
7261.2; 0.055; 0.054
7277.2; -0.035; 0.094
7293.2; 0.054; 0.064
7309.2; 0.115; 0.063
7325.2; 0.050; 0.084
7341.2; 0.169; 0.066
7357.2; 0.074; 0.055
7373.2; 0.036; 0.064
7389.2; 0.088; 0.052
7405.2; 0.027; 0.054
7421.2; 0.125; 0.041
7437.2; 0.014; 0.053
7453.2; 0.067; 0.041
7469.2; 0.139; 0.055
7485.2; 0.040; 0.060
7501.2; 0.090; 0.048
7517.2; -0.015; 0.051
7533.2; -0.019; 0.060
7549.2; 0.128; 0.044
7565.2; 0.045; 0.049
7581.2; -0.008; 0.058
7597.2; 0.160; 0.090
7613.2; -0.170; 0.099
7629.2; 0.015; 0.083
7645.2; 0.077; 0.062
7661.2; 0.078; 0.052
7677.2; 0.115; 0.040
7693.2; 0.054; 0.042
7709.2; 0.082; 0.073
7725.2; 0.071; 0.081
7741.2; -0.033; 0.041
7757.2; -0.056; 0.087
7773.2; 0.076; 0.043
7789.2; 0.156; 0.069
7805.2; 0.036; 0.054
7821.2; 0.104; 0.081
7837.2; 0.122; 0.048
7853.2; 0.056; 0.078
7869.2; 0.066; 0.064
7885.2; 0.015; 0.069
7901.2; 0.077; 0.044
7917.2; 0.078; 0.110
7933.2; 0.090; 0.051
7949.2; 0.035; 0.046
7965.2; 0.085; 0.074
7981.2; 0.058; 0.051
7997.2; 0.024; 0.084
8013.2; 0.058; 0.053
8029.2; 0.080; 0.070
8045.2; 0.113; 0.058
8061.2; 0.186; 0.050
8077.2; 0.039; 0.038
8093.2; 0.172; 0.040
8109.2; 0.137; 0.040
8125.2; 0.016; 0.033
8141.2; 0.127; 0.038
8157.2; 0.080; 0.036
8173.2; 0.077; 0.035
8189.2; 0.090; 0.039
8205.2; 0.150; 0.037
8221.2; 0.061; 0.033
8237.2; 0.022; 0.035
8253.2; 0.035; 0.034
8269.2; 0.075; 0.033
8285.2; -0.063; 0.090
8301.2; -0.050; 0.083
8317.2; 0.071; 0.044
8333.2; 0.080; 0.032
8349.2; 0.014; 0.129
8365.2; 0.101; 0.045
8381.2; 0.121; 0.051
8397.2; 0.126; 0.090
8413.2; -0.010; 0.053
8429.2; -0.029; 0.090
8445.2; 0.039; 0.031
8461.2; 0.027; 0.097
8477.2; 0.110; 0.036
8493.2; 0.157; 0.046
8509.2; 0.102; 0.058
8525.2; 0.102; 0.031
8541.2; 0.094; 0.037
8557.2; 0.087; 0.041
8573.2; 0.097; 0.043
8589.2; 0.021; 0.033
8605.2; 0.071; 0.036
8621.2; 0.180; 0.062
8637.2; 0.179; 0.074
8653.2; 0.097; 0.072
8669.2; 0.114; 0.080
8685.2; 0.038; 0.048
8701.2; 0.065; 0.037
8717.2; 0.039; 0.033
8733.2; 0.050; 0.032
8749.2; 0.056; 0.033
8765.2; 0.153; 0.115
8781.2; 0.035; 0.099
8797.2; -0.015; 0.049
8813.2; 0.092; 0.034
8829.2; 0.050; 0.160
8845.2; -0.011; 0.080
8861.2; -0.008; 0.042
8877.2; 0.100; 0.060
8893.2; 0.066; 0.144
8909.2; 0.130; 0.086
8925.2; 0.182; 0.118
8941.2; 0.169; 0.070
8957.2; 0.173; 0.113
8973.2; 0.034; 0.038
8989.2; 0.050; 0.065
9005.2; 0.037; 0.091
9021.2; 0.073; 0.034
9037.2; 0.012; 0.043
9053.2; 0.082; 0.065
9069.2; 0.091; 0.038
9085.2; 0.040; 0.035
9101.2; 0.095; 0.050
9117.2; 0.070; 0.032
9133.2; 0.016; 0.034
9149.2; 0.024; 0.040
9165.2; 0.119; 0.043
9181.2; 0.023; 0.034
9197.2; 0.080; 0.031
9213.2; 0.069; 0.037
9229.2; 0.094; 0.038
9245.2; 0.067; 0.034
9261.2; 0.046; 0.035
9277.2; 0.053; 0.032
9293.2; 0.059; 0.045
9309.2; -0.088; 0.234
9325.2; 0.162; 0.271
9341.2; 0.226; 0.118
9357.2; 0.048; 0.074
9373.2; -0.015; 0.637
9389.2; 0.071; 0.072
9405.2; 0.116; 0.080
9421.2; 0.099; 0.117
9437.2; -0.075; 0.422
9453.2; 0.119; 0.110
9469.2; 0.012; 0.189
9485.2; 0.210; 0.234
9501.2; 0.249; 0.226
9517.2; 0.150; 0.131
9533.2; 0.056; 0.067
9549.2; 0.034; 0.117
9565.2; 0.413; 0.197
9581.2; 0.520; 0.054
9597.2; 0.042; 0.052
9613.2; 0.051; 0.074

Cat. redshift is 1.568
